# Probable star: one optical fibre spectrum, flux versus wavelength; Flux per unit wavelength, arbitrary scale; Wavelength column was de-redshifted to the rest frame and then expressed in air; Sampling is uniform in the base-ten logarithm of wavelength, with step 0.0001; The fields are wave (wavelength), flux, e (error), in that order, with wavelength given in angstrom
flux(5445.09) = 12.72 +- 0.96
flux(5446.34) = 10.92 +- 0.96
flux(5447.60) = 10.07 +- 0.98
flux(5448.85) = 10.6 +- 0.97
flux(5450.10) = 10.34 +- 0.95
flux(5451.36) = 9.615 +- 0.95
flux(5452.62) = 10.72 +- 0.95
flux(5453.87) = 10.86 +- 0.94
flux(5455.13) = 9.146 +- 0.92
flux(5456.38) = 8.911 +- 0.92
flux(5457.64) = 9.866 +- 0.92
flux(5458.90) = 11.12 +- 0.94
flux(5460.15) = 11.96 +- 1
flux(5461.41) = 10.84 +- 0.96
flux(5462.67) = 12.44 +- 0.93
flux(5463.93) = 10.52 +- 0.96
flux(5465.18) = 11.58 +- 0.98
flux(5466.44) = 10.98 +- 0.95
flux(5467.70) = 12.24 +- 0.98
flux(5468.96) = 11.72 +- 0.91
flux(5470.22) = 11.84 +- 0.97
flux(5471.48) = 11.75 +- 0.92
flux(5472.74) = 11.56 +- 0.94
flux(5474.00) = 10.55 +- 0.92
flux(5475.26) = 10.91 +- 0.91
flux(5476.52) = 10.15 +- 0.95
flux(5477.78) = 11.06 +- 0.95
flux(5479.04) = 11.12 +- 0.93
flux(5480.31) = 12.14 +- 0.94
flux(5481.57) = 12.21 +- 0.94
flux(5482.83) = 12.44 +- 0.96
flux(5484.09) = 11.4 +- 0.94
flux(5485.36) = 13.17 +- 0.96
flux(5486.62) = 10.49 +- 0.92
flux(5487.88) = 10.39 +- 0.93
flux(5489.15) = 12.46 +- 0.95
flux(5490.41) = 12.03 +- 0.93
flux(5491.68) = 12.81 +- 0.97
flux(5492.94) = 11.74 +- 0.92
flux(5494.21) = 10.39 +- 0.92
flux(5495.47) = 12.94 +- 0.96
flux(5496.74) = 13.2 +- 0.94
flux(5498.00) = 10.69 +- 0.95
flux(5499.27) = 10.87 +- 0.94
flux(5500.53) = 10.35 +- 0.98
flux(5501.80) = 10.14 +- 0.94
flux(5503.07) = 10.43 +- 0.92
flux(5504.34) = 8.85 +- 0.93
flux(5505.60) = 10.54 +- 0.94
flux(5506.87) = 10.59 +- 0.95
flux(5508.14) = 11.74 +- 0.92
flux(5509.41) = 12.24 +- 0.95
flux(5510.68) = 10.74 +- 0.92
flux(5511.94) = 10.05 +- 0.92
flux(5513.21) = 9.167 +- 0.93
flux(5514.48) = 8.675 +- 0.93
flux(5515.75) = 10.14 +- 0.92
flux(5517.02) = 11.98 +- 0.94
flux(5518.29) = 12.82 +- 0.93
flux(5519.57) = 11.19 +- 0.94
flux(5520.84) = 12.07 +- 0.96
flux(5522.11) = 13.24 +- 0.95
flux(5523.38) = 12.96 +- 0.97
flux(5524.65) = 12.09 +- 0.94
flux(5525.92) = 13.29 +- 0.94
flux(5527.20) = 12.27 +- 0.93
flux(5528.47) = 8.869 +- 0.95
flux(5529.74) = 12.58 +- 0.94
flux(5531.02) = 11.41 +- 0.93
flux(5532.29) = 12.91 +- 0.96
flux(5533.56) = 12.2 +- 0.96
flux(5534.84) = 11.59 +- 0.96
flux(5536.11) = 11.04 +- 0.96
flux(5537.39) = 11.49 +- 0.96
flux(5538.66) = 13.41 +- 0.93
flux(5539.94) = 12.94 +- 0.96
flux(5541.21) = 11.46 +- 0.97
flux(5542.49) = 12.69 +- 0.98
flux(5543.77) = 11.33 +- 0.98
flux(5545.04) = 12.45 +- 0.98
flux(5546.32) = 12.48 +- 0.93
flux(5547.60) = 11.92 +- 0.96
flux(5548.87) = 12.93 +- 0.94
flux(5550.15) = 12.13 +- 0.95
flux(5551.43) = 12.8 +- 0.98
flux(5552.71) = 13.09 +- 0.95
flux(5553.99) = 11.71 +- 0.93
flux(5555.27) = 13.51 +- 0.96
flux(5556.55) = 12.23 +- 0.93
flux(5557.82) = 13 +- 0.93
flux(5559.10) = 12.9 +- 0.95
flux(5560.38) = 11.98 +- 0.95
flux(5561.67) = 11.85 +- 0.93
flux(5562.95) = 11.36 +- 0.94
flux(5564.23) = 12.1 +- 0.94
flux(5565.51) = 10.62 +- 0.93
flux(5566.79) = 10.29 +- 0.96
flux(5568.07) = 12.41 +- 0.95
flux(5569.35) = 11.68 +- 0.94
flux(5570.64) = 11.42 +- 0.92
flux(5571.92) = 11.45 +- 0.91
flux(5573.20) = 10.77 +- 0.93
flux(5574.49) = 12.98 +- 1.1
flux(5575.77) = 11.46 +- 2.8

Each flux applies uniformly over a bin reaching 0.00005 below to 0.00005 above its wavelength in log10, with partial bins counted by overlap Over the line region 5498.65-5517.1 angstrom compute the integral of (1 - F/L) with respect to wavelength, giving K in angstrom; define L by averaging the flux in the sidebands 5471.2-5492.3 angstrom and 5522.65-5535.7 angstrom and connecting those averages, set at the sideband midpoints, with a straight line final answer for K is 2.2 angstrom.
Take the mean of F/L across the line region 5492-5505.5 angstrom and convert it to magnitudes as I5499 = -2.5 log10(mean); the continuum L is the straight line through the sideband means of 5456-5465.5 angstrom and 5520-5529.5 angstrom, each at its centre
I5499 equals 0.06 mag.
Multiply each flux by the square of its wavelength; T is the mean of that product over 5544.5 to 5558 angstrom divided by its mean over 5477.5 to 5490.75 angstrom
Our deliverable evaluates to 1.10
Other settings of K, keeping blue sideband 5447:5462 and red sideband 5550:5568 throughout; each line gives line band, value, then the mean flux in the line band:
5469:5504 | -1.8 angstrom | 11.4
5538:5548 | -0.4 angstrom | 12.3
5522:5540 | -0.7 angstrom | 12.1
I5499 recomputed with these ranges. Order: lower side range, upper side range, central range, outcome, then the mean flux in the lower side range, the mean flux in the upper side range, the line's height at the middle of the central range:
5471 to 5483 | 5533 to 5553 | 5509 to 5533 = 0.04 mag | 11.3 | 12.2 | 11.9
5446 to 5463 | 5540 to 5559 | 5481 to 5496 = -0.06 mag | 10.5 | 12.4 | 11.2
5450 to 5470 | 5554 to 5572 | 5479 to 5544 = -0.02 mag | 10.8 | 11.9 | 11.4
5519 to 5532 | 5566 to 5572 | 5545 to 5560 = -0.08 mag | 12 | 11.4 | 11.7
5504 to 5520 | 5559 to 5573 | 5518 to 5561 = -0.10 mag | 10.7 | 11.6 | 11.1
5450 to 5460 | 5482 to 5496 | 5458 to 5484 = -0.05 mag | 10.1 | 11.8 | 10.9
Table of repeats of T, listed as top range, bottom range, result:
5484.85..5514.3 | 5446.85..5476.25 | 1.03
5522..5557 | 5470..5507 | 1.10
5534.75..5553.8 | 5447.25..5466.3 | 1.19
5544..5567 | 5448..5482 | 1.15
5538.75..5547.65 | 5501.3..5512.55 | 1.17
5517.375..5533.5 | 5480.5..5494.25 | 1.04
